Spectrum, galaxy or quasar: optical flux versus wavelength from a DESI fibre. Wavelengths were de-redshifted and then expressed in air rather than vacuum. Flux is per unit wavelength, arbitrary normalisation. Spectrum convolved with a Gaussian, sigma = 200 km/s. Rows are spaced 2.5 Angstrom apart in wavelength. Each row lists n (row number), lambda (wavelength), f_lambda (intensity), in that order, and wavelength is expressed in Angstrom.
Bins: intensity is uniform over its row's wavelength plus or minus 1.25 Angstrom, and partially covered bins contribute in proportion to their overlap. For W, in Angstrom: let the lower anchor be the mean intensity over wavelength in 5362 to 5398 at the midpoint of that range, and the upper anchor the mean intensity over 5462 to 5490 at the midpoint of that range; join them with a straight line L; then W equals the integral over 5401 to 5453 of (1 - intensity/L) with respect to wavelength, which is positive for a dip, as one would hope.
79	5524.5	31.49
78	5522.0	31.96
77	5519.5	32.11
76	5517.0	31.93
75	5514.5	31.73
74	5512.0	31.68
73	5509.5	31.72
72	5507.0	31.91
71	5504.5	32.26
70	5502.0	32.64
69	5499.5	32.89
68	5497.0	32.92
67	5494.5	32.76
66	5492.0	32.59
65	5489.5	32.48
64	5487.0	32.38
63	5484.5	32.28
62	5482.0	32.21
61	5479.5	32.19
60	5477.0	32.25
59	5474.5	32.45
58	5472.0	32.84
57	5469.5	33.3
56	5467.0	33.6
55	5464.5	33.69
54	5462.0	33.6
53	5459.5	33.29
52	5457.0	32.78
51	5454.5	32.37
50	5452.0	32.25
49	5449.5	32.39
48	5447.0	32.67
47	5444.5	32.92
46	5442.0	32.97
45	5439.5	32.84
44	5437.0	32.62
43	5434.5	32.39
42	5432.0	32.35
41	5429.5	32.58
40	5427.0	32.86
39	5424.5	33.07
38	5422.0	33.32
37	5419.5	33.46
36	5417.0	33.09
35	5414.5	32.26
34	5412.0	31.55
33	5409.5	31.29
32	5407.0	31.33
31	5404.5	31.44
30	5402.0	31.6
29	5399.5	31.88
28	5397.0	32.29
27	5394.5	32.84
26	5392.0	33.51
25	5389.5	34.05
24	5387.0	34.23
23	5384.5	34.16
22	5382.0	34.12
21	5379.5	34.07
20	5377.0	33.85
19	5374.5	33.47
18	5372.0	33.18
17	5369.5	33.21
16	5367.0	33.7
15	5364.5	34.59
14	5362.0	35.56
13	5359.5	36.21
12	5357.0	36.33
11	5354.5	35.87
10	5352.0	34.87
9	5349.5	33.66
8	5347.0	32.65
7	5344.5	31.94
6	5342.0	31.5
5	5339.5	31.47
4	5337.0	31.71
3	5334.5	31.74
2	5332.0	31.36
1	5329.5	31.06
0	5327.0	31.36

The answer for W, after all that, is 1.3 Angstrom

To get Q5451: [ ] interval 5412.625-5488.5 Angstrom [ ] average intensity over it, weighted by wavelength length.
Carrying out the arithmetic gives 32.8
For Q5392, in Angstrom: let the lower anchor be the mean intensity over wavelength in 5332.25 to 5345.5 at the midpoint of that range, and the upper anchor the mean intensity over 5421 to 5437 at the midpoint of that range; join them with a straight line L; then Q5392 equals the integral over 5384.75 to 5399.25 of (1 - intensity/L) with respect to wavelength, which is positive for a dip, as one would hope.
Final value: -0.5 Angstrom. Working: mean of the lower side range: 31.6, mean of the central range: 33.3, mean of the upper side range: 32.7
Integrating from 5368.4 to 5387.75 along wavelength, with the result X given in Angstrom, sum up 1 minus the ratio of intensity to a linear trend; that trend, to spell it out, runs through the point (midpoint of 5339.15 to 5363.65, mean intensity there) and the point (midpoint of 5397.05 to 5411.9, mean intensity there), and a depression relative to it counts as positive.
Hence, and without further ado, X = -0.6 Angstrom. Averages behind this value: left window 34.1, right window 31.6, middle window 33.8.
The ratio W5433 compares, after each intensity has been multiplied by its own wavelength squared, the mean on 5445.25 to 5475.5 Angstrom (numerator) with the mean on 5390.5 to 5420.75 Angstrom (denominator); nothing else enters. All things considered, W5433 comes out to 1.04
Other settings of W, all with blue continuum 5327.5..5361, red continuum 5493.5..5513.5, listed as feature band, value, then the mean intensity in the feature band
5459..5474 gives -0.4 Angstrom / 33.3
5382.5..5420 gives 0.2 Angstrom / 32.6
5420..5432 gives -0.1 Angstrom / 32.9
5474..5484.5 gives 0.1 Angstrom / 32.3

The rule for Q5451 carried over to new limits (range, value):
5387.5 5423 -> 32.5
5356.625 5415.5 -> 33.3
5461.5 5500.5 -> 32.8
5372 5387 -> 33.9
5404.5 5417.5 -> 31.8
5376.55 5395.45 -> 33.9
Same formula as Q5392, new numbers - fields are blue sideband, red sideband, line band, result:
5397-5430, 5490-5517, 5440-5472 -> -0.68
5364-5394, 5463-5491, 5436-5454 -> 0.22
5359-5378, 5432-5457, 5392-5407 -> 0.64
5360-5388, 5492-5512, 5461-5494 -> -0.03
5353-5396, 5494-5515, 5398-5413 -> 1.01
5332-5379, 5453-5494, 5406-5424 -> 0.43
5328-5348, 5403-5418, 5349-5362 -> -1.56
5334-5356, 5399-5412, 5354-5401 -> -2.73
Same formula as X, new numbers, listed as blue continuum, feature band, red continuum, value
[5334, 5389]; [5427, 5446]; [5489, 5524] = 0.2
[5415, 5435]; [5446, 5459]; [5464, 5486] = 0.1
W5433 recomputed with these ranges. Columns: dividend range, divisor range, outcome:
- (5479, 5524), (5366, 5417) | 1.02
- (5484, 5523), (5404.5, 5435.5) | 1.03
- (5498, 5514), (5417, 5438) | 1.01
